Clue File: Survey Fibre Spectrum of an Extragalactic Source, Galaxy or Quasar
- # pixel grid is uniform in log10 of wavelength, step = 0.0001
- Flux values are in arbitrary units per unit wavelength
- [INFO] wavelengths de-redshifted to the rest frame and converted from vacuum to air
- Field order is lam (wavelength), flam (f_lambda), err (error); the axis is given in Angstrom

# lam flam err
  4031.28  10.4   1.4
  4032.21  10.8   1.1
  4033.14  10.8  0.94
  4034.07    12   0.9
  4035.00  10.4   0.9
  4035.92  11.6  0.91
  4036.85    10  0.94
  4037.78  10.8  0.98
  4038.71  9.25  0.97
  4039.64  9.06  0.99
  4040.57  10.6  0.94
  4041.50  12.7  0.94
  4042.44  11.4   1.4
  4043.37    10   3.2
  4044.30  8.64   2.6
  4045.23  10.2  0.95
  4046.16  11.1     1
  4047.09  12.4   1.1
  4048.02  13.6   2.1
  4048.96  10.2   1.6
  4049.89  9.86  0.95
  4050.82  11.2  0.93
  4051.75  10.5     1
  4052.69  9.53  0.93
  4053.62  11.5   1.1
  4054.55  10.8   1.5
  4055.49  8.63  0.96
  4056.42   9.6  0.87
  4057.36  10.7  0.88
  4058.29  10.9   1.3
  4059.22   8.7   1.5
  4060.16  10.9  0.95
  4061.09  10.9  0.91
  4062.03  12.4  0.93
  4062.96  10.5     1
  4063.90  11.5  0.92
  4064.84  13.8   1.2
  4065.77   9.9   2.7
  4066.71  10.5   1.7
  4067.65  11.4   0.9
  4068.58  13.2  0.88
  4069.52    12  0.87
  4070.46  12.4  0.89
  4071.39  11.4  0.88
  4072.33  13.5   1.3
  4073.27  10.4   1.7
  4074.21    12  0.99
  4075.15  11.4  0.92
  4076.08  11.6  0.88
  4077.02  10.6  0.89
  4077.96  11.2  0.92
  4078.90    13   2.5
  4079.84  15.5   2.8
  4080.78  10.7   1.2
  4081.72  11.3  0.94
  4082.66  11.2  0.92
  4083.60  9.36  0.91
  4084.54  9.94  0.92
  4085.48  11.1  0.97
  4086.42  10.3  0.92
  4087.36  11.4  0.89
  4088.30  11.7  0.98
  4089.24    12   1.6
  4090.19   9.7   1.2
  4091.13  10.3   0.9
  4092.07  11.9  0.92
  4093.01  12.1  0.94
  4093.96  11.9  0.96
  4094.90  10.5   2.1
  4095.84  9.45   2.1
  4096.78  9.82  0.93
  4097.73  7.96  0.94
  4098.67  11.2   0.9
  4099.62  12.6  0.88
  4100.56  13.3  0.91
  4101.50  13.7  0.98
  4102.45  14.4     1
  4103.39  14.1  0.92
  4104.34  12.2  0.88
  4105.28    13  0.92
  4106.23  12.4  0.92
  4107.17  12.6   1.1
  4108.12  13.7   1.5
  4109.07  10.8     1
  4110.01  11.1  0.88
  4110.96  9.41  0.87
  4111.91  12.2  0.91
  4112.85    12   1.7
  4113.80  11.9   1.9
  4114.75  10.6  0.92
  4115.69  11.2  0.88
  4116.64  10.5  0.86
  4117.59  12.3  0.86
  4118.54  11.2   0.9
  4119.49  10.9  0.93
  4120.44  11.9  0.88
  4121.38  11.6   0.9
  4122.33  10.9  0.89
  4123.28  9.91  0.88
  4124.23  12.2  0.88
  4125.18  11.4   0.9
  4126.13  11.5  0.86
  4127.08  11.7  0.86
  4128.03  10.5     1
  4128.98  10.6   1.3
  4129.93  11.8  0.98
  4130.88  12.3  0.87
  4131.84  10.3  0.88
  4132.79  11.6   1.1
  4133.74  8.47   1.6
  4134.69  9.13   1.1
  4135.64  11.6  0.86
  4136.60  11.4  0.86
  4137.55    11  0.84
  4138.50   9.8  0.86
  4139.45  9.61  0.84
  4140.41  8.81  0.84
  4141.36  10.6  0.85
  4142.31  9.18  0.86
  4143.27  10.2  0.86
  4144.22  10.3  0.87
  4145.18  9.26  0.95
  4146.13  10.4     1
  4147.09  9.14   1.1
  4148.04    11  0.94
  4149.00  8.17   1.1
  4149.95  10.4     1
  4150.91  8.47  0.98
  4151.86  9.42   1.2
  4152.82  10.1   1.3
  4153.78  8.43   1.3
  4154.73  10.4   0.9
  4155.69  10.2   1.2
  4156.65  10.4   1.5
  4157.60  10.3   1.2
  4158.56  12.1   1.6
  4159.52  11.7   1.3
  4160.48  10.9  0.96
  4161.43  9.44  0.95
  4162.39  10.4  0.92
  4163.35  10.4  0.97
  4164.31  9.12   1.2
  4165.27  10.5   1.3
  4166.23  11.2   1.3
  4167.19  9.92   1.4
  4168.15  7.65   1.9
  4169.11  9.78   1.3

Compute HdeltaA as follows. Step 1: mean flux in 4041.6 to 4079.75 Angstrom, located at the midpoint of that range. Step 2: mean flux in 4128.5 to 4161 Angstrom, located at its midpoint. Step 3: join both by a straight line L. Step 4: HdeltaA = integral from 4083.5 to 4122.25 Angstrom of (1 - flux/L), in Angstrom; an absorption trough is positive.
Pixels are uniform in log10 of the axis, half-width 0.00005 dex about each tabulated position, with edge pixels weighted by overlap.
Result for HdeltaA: -2.91 Angstrom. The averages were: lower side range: 11.2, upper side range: 10.2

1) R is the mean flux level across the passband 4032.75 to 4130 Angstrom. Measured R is 11.3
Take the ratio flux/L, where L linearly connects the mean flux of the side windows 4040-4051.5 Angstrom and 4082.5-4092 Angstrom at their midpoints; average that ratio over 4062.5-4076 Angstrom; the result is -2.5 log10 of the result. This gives -0.08 mag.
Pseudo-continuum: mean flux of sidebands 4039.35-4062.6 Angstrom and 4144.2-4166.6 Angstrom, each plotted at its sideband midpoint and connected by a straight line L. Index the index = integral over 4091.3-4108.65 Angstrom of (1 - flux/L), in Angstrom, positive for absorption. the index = -2.7 Angstrom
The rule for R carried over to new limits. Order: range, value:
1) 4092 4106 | 11.9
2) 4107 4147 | 10.9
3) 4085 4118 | 11.6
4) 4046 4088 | 11.2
